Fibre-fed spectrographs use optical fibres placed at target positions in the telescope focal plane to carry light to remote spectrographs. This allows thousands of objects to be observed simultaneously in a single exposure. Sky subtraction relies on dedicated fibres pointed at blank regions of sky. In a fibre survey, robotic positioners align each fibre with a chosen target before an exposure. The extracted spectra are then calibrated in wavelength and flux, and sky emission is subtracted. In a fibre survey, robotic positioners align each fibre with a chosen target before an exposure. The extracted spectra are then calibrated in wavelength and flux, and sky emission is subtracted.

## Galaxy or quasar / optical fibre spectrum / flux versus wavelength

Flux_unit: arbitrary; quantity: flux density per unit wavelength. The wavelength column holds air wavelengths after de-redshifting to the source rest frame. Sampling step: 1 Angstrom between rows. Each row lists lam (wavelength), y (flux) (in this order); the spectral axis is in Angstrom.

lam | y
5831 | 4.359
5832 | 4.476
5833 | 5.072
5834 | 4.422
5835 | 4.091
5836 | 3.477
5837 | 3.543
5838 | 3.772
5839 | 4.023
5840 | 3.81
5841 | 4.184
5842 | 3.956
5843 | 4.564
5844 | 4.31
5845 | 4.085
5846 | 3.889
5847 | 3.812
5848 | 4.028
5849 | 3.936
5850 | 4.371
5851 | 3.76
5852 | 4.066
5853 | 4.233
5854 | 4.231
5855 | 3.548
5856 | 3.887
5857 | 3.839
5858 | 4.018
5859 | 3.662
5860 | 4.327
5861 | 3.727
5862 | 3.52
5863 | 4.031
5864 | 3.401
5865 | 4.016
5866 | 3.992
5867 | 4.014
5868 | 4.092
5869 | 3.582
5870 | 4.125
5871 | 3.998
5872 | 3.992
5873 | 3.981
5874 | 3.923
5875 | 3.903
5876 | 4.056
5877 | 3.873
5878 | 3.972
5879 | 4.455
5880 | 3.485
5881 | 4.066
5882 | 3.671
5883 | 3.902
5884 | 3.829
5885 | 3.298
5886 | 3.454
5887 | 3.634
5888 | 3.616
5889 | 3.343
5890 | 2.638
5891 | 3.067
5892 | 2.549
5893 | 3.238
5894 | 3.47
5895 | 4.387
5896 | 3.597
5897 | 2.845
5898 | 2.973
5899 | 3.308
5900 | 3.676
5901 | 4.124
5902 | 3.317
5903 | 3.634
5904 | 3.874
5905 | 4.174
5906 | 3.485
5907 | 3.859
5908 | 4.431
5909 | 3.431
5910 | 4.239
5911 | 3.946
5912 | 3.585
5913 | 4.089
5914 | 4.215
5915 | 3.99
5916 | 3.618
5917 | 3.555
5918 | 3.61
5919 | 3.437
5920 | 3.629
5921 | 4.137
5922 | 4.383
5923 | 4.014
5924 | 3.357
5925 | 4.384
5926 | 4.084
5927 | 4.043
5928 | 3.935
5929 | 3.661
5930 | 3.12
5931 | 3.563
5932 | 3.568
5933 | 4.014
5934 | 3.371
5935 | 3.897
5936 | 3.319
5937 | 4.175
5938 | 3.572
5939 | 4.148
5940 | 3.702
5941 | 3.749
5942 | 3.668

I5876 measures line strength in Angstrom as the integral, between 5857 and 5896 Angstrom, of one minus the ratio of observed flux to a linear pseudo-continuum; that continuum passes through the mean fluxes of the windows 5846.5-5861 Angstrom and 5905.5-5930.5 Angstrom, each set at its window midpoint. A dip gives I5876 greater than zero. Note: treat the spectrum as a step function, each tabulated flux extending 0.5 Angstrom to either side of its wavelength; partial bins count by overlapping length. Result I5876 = 1.83 Angstrom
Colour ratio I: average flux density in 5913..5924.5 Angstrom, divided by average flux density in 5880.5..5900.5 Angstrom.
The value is 1.12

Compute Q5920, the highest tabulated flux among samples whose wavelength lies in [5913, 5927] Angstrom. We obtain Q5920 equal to 4.384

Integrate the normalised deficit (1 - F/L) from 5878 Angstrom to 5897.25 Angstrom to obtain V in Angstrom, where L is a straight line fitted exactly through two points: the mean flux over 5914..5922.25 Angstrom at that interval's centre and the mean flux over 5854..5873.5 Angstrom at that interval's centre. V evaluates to 1.6 Angstrom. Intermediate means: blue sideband 3.89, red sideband 3.8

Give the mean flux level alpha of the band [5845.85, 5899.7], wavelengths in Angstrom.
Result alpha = 3.75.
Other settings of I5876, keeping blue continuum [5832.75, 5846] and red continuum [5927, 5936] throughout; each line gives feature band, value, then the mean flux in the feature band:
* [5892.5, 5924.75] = 0.1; 3.74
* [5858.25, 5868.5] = 0.2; 3.88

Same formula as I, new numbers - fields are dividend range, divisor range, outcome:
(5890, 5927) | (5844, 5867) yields 0.94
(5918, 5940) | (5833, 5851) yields 0.94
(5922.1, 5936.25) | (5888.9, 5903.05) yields 1.13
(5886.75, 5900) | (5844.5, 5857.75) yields 0.83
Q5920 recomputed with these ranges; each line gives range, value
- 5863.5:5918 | 4.455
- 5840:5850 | 4.564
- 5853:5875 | 4.327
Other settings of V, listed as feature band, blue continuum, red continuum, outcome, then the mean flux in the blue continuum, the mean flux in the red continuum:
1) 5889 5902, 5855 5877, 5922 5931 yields 1.8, 3.9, 3.84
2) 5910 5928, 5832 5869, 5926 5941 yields -0.6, 3.99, 3.73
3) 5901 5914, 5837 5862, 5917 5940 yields -0.1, 3.98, 3.78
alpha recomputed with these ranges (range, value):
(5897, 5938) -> 3.77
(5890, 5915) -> 3.63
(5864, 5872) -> 3.94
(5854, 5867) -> 3.85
